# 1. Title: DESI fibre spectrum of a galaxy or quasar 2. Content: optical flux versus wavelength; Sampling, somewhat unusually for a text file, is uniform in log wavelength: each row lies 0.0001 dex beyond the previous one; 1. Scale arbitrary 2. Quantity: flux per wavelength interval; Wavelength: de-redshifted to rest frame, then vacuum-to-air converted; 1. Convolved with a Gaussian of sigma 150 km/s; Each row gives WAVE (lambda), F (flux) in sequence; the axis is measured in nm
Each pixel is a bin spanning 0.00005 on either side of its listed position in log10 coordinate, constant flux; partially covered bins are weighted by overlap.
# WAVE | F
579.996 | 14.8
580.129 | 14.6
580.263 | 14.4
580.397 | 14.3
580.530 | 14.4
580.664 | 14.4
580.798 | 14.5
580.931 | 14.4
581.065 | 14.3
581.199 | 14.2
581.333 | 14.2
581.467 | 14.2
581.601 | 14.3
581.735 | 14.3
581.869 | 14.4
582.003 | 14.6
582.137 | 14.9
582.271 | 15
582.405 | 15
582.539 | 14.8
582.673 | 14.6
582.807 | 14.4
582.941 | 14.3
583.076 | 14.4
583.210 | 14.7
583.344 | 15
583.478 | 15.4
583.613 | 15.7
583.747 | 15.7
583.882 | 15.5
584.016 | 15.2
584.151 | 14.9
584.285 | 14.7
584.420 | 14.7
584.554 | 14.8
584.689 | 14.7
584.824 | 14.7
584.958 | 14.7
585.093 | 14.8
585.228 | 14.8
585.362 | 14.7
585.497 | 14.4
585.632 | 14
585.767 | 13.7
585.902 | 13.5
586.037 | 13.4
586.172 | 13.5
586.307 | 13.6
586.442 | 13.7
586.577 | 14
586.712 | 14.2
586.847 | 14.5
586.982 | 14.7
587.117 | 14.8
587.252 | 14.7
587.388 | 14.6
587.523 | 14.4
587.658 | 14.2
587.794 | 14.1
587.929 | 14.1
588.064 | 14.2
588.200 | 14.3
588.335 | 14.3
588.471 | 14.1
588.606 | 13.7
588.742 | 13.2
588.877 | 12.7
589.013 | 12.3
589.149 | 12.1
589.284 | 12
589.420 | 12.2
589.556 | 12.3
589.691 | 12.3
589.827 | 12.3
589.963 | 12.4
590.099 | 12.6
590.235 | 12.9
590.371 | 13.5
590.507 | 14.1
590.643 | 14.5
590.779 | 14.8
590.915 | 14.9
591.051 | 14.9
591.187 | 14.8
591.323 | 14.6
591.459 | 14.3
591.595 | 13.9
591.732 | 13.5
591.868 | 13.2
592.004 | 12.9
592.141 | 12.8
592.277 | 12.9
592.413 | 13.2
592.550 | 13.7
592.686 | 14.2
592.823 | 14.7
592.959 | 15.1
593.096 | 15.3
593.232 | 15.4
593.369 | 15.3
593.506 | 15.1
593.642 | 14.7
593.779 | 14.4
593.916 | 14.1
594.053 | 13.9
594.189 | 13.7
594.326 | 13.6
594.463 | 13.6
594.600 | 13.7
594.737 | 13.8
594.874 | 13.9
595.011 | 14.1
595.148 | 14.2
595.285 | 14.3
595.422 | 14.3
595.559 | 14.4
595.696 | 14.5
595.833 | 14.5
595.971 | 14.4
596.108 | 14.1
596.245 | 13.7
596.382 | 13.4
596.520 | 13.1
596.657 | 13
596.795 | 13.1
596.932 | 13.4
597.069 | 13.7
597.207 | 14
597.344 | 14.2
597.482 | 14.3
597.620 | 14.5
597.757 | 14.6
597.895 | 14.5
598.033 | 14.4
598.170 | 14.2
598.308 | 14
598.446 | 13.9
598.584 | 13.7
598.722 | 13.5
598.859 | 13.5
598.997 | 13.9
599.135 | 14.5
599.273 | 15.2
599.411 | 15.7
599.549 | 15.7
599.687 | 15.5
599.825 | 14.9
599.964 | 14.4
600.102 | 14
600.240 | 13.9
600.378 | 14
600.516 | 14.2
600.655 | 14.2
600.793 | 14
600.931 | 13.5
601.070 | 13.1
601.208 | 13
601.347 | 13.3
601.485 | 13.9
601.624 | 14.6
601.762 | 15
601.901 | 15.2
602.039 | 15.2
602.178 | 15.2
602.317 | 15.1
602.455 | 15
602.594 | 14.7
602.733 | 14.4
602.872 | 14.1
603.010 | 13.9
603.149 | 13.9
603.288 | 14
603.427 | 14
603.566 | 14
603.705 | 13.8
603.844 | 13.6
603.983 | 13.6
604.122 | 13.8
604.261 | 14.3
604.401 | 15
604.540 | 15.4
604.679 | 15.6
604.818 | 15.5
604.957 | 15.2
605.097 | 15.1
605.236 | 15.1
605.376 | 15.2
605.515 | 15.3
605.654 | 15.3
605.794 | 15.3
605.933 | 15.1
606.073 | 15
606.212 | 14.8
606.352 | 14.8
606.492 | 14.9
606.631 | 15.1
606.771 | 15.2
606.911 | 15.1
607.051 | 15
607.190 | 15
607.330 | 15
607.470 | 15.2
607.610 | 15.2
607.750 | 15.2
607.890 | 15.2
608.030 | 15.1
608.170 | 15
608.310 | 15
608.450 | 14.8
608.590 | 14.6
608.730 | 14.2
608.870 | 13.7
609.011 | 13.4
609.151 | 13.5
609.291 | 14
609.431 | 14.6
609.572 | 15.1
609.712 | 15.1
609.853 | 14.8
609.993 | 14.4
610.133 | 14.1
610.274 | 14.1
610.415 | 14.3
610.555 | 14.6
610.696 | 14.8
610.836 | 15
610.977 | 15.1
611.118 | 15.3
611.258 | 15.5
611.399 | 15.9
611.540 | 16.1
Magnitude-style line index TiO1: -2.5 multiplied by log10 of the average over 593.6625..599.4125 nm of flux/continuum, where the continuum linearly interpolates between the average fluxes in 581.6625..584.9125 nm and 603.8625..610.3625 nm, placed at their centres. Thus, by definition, 0.06 mag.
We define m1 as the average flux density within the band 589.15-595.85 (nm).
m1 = 13.9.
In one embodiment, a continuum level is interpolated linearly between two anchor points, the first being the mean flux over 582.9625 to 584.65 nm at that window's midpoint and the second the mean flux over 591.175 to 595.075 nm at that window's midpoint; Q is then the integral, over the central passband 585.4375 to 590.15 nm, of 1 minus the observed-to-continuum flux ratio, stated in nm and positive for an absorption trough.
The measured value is 0.34 nm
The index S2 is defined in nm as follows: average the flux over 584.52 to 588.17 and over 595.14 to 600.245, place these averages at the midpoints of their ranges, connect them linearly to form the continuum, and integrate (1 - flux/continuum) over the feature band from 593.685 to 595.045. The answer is 0.03 nm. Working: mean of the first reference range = 14.3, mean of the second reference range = 14.2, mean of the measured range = 13.9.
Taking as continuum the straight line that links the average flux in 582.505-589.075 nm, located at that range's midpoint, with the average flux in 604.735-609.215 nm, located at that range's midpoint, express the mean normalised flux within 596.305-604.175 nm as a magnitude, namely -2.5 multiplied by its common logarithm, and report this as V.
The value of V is 0.04 mag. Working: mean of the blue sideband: 14.4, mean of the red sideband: 14.9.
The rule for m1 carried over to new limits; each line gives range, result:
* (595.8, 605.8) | 14.3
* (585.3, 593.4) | 13.8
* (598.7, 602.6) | 14.4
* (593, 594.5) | 14.5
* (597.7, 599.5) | 14.3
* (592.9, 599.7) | 14.2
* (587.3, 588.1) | 14.3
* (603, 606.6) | 14.7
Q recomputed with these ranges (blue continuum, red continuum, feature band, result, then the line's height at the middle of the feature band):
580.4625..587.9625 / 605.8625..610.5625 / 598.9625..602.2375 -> 0.050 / 14.6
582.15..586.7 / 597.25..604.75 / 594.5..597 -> 0.091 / 14.4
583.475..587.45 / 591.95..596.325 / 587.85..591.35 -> 0.217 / 14.3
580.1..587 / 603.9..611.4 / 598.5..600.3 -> 0.028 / 14.7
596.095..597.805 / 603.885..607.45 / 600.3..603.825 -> 0.066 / 14.5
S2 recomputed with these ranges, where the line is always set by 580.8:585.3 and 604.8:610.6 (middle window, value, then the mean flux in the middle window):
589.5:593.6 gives 0.242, 13.9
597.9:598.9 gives 0.057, 13.9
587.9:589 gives 0.076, 13.7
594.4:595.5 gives 0.058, 14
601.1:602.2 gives 0.033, 14.3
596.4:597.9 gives 0.098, 13.8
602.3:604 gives 0.074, 14.2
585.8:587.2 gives 0.072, 14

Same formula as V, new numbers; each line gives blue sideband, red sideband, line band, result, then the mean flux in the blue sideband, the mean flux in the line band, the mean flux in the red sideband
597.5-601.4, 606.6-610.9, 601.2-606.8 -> -0.02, 14.2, 14.7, 14.7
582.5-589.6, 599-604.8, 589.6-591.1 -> 0.06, 14.2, 13.5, 14.4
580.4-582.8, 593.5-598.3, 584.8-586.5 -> 0.02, 14.5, 14.1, 14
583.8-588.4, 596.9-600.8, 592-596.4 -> 0.01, 14.4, 14.1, 14.3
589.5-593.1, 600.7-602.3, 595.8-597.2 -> 0.03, 13.7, 13.6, 14.2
